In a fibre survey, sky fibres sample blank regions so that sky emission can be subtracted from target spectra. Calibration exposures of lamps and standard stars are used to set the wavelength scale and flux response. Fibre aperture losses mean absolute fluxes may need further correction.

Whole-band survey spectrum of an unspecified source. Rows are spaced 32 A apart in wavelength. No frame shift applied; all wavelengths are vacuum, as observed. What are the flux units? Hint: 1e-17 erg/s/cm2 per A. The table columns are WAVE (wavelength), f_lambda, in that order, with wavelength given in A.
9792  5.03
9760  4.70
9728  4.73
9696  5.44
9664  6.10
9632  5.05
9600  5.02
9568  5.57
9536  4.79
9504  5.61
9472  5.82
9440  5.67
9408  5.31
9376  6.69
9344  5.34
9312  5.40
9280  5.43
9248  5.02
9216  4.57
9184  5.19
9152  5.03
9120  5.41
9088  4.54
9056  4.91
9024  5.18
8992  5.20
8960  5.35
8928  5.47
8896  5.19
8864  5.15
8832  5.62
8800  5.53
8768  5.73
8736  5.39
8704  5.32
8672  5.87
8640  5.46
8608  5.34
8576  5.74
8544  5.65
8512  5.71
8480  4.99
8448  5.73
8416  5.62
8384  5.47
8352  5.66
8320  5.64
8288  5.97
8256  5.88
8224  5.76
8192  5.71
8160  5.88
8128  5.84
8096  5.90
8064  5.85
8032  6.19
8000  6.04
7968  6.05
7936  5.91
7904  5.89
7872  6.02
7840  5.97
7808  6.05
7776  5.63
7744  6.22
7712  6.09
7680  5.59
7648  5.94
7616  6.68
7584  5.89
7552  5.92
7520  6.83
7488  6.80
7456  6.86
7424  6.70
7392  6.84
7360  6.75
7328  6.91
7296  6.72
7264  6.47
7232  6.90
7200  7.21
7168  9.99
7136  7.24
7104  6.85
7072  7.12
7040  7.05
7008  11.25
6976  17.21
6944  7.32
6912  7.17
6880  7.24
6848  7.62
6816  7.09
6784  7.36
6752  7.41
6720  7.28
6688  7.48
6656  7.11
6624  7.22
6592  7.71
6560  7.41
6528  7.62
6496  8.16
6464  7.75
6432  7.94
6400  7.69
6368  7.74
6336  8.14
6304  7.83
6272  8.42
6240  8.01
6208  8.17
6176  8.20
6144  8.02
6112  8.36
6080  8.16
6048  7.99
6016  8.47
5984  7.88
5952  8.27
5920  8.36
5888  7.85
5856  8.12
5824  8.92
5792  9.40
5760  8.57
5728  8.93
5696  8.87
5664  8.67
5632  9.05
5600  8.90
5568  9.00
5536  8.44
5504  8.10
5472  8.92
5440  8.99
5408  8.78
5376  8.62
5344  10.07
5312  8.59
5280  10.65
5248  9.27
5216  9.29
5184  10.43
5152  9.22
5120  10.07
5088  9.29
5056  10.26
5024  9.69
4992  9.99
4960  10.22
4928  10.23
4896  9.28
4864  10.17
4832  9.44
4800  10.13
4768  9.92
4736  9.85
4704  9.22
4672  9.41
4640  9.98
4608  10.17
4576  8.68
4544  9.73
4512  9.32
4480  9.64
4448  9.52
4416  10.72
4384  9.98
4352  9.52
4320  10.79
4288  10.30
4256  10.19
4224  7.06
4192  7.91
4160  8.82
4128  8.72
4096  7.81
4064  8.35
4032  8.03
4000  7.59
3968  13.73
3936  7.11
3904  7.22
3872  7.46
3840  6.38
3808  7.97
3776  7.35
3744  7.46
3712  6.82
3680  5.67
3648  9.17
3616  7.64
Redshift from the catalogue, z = 0.065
